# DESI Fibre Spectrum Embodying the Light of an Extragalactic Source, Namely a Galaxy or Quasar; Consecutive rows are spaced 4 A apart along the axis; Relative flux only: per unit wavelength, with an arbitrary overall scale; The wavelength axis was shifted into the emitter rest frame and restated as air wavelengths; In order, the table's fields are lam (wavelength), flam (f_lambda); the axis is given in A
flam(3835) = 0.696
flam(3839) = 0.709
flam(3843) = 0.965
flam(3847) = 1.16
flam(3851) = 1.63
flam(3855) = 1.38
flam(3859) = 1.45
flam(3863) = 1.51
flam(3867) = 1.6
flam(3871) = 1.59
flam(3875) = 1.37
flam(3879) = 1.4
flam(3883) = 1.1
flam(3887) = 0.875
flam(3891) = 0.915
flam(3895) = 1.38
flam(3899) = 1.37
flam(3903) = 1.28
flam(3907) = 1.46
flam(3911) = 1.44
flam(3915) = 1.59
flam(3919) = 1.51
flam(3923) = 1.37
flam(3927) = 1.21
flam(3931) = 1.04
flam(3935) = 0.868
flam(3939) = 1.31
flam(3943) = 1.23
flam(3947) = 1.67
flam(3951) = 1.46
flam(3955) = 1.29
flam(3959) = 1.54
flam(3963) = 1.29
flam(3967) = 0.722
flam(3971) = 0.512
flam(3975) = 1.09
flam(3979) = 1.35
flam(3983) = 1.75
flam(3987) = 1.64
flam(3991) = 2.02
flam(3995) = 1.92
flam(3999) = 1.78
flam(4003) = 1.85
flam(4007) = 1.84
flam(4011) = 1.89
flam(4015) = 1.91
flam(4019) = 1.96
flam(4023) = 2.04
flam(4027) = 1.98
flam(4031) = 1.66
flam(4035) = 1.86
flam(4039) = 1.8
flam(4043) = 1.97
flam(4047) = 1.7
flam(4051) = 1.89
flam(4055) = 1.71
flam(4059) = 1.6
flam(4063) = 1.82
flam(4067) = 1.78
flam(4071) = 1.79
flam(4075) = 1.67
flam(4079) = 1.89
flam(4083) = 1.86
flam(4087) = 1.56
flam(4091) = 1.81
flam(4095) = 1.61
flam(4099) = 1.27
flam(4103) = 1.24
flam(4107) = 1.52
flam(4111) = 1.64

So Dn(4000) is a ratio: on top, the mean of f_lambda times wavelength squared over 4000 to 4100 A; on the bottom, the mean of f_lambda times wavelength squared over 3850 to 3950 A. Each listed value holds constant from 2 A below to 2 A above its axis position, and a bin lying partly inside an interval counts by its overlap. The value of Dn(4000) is 1.44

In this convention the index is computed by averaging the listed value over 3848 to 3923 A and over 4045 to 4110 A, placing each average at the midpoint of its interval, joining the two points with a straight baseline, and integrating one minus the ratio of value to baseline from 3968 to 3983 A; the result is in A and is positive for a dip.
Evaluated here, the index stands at 4.4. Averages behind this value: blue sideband 1.38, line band 1.07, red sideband 1.67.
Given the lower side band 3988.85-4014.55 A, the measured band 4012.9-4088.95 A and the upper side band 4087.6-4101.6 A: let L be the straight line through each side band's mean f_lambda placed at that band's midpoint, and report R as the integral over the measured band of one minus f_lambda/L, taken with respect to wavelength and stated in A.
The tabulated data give -4.80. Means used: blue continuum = 1.88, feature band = 1.81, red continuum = 1.55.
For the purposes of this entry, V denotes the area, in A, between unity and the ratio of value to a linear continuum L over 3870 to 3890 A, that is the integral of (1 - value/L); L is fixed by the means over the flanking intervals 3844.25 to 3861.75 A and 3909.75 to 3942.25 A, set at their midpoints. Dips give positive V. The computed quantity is 1.8 A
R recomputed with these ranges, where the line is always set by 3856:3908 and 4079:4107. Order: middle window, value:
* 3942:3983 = 5.25 A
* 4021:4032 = -3.04 A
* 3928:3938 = 2.69 A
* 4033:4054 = -4.38 A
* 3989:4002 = -3.90 A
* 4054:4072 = -2.27 A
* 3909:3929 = -0.75 A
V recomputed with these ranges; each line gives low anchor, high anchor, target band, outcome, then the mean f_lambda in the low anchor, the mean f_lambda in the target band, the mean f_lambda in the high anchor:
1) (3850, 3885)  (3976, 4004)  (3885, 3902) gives 4.1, 1.44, 1.14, 1.73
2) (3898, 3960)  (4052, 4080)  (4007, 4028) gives -4.4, 1.35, 1.94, 1.75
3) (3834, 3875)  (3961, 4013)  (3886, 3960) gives 5.1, 1.29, 1.31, 1.51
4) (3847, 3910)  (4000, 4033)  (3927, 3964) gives 7.3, 1.35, 1.3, 1.89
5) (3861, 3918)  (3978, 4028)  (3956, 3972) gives 5.8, 1.35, 1.06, 1.85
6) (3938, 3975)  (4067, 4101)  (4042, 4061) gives -2.4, 1.22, 1.76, 1.69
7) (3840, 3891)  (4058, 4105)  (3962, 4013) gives -0.2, 1.31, 1.52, 1.66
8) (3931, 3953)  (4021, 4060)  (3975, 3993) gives -1.2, 1.28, 1.62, 1.83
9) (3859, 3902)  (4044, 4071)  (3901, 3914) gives -0.2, 1.32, 1.41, 1.76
